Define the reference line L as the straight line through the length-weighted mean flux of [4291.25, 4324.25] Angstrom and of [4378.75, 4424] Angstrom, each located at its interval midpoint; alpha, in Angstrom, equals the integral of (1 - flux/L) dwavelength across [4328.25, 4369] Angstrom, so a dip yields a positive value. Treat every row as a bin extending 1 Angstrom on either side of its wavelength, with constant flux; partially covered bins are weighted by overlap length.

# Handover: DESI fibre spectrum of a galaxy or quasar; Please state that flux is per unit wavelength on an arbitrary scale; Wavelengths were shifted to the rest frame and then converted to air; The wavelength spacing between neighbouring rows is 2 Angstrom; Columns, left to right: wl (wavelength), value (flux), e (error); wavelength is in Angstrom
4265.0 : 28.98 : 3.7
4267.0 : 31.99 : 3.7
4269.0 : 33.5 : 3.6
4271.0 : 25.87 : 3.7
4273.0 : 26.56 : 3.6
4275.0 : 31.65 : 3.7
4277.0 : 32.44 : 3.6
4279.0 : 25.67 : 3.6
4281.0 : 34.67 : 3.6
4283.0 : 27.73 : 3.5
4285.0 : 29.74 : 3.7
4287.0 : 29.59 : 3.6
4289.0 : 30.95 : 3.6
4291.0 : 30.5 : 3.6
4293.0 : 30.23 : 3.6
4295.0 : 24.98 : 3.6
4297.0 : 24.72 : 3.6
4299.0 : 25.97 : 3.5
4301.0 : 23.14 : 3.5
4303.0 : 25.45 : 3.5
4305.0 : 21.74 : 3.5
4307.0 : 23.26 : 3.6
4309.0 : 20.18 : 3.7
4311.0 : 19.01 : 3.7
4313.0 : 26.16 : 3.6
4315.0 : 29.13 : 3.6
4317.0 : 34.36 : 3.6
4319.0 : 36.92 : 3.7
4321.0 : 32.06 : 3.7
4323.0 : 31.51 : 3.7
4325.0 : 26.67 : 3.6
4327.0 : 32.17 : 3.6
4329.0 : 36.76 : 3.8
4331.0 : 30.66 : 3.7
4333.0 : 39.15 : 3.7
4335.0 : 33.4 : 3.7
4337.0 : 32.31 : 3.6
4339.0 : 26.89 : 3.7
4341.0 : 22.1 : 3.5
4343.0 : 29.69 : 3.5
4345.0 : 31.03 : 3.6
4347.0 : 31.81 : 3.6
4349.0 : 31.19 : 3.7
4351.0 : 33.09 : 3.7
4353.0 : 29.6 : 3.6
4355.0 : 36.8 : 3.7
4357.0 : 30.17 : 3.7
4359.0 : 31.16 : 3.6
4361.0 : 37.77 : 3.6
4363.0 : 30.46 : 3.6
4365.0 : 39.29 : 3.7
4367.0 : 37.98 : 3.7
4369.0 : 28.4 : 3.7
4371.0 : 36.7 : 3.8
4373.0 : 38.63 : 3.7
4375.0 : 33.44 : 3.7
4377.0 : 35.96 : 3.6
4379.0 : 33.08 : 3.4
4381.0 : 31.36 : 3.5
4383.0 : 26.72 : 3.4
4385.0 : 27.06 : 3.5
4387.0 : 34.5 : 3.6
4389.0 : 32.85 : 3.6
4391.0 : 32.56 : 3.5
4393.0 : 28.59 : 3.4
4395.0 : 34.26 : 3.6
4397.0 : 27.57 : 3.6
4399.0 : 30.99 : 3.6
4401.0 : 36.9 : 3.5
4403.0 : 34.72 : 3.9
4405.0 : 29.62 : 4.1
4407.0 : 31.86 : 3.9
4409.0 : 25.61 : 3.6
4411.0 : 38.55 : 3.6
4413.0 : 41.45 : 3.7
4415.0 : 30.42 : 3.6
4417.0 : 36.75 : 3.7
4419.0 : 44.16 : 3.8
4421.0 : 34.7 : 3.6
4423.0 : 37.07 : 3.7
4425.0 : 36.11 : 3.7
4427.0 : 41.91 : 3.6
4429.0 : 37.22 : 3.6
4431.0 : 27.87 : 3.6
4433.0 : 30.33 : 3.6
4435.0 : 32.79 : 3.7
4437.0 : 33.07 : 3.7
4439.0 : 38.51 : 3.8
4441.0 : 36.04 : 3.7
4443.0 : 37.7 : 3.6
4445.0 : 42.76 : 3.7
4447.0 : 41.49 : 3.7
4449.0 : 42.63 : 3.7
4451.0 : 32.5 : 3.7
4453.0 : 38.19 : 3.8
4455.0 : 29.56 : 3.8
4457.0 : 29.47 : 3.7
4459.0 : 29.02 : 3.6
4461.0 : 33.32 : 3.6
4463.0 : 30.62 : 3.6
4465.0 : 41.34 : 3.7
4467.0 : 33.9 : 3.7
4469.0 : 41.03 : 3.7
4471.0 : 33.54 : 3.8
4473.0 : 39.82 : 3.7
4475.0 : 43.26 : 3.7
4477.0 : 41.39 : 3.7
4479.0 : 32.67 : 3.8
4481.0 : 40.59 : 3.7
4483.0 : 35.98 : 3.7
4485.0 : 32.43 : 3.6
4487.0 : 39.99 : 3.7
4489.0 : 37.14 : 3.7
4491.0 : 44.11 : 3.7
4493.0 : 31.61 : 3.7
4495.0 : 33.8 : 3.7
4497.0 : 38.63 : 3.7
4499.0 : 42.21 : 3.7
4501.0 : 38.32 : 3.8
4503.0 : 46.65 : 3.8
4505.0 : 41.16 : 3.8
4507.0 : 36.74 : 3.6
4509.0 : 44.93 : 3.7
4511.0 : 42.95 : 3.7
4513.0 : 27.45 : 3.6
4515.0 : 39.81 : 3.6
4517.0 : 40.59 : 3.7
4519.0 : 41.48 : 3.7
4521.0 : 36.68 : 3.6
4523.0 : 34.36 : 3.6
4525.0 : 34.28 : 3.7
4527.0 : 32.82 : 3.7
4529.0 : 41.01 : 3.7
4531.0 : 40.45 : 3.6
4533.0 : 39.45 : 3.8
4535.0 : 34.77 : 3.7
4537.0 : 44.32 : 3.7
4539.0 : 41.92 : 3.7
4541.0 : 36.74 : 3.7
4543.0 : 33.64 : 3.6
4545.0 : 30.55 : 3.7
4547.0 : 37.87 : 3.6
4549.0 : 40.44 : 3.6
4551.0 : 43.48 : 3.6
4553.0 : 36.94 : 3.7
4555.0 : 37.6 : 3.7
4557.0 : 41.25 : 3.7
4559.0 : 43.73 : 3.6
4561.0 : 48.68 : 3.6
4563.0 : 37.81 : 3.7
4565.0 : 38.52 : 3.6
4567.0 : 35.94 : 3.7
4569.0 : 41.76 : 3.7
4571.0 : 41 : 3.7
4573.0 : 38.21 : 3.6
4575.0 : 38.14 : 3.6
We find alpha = -3.91 Angstrom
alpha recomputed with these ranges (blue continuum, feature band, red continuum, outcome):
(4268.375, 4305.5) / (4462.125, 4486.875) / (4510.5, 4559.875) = -1.15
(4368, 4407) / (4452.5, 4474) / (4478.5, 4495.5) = 0.72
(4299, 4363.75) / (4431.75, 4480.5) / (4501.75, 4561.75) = -0.66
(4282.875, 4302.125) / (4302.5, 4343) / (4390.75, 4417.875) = 0.14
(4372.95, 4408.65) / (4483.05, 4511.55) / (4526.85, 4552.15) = -1.98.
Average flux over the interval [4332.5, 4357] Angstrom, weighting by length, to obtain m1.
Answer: 31.2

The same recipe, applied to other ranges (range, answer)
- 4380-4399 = 30.6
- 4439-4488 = 36.7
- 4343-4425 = 33.4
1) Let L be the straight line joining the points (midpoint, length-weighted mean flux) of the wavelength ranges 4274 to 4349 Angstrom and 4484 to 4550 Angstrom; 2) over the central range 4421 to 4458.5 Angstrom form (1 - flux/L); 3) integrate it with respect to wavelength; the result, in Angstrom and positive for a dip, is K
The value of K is -1.1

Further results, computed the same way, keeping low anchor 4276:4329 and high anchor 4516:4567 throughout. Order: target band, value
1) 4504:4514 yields -0.4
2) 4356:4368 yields -1.4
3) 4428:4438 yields 0.5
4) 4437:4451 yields -1.8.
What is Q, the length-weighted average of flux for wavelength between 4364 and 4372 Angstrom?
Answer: 35.6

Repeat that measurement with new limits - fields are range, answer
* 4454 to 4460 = 29.3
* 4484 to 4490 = 36.5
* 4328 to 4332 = 33.7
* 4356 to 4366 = 33.8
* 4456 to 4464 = 30.6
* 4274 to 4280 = 29.9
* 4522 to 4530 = 35.6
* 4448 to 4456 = 35.7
